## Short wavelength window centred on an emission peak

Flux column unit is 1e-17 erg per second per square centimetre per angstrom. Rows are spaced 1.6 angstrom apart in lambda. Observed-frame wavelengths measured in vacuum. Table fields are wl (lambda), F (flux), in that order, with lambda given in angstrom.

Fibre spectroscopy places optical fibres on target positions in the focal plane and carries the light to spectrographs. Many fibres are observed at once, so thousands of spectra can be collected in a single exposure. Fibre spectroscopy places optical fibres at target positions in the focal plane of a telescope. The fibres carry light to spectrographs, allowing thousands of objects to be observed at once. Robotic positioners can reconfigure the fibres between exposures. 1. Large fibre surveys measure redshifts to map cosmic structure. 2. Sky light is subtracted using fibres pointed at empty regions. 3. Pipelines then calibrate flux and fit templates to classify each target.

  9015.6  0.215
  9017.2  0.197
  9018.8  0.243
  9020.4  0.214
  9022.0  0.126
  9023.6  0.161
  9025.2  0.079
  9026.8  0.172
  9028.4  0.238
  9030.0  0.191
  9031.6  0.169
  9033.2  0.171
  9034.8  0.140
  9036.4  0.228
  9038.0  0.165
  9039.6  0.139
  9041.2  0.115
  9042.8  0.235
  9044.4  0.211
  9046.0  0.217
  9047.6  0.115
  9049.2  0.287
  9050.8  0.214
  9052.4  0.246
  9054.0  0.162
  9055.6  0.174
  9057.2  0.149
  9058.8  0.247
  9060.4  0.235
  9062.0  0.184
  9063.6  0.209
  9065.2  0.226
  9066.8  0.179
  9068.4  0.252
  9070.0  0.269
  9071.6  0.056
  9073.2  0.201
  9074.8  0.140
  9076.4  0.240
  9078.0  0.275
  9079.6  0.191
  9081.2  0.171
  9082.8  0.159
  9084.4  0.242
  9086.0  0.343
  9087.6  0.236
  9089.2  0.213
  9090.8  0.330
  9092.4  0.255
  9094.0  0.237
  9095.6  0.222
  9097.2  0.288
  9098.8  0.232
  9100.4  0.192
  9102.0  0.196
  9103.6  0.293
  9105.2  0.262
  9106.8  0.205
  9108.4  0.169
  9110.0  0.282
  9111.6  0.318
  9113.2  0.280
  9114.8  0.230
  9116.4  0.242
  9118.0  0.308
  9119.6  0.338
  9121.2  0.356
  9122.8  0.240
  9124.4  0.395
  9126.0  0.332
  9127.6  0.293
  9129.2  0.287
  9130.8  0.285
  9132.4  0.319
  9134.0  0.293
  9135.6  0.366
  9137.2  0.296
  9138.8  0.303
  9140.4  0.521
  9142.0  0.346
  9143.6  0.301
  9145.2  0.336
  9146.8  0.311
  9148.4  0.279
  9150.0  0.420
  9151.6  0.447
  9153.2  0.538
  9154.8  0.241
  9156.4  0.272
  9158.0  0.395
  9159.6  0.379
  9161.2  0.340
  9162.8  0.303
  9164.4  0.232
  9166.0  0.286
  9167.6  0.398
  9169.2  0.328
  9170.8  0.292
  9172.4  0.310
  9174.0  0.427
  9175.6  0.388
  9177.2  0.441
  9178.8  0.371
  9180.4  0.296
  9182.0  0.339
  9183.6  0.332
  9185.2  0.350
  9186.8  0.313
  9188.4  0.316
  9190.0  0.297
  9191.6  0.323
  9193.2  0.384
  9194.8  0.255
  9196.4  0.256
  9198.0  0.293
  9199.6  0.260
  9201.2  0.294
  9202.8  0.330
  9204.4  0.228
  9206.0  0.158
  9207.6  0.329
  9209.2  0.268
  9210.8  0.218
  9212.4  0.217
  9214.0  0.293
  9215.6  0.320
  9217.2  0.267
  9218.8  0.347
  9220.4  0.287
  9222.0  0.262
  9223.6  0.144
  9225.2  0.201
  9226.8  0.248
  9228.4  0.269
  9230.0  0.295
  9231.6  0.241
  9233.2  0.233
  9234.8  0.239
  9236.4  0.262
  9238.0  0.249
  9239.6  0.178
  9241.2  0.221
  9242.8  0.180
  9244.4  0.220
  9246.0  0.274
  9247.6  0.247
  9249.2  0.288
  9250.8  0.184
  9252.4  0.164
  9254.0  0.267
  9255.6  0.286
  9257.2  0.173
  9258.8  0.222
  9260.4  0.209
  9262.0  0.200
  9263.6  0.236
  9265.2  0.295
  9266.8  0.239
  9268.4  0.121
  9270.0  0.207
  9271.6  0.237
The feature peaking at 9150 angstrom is Mg II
